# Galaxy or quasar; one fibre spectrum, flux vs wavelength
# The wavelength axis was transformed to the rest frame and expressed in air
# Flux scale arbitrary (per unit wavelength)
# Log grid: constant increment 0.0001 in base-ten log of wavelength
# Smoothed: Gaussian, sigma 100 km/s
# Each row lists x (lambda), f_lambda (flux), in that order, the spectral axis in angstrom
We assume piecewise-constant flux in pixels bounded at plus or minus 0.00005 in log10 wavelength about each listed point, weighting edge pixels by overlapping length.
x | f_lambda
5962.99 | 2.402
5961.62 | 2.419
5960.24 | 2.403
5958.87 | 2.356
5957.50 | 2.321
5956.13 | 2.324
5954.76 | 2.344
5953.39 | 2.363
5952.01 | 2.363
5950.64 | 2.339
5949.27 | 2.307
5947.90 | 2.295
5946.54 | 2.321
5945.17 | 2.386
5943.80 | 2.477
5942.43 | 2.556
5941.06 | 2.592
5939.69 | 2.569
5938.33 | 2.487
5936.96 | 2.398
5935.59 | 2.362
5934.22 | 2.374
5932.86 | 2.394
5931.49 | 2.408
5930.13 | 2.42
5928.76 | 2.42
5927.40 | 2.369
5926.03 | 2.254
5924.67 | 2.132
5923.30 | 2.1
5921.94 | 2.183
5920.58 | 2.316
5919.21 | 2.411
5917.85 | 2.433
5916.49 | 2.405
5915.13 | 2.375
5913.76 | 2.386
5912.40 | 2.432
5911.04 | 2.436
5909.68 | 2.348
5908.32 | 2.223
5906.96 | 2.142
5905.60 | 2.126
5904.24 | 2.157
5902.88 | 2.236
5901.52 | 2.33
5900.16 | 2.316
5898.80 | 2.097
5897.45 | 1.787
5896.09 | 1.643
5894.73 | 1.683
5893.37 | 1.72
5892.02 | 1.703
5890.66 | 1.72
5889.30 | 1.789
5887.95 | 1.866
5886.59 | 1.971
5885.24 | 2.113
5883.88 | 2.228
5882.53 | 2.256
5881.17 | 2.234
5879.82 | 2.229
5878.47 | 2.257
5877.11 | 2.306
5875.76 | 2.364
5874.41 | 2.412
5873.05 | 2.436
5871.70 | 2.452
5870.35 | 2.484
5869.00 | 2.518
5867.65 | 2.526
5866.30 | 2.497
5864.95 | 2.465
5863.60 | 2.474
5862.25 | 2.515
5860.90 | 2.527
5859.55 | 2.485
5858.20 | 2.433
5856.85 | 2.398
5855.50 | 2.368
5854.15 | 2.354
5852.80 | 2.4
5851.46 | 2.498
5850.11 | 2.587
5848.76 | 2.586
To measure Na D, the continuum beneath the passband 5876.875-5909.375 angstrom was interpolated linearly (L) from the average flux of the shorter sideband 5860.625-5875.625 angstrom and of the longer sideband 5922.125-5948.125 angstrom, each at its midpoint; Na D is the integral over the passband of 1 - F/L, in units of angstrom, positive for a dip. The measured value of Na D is 5.3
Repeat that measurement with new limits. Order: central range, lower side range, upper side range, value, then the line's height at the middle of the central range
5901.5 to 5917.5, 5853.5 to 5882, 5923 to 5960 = 0.61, 2.39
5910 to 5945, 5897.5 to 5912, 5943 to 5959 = -1.52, 2.29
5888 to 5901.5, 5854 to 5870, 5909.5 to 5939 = 3.10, 2.41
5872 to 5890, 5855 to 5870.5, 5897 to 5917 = 1.46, 2.39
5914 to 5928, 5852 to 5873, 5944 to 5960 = 0.50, 2.38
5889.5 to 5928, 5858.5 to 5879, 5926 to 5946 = 4.51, 2.44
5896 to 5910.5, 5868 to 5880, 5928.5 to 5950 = 1.55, 2.41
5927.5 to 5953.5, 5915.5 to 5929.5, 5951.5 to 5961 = -0.92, 2.33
